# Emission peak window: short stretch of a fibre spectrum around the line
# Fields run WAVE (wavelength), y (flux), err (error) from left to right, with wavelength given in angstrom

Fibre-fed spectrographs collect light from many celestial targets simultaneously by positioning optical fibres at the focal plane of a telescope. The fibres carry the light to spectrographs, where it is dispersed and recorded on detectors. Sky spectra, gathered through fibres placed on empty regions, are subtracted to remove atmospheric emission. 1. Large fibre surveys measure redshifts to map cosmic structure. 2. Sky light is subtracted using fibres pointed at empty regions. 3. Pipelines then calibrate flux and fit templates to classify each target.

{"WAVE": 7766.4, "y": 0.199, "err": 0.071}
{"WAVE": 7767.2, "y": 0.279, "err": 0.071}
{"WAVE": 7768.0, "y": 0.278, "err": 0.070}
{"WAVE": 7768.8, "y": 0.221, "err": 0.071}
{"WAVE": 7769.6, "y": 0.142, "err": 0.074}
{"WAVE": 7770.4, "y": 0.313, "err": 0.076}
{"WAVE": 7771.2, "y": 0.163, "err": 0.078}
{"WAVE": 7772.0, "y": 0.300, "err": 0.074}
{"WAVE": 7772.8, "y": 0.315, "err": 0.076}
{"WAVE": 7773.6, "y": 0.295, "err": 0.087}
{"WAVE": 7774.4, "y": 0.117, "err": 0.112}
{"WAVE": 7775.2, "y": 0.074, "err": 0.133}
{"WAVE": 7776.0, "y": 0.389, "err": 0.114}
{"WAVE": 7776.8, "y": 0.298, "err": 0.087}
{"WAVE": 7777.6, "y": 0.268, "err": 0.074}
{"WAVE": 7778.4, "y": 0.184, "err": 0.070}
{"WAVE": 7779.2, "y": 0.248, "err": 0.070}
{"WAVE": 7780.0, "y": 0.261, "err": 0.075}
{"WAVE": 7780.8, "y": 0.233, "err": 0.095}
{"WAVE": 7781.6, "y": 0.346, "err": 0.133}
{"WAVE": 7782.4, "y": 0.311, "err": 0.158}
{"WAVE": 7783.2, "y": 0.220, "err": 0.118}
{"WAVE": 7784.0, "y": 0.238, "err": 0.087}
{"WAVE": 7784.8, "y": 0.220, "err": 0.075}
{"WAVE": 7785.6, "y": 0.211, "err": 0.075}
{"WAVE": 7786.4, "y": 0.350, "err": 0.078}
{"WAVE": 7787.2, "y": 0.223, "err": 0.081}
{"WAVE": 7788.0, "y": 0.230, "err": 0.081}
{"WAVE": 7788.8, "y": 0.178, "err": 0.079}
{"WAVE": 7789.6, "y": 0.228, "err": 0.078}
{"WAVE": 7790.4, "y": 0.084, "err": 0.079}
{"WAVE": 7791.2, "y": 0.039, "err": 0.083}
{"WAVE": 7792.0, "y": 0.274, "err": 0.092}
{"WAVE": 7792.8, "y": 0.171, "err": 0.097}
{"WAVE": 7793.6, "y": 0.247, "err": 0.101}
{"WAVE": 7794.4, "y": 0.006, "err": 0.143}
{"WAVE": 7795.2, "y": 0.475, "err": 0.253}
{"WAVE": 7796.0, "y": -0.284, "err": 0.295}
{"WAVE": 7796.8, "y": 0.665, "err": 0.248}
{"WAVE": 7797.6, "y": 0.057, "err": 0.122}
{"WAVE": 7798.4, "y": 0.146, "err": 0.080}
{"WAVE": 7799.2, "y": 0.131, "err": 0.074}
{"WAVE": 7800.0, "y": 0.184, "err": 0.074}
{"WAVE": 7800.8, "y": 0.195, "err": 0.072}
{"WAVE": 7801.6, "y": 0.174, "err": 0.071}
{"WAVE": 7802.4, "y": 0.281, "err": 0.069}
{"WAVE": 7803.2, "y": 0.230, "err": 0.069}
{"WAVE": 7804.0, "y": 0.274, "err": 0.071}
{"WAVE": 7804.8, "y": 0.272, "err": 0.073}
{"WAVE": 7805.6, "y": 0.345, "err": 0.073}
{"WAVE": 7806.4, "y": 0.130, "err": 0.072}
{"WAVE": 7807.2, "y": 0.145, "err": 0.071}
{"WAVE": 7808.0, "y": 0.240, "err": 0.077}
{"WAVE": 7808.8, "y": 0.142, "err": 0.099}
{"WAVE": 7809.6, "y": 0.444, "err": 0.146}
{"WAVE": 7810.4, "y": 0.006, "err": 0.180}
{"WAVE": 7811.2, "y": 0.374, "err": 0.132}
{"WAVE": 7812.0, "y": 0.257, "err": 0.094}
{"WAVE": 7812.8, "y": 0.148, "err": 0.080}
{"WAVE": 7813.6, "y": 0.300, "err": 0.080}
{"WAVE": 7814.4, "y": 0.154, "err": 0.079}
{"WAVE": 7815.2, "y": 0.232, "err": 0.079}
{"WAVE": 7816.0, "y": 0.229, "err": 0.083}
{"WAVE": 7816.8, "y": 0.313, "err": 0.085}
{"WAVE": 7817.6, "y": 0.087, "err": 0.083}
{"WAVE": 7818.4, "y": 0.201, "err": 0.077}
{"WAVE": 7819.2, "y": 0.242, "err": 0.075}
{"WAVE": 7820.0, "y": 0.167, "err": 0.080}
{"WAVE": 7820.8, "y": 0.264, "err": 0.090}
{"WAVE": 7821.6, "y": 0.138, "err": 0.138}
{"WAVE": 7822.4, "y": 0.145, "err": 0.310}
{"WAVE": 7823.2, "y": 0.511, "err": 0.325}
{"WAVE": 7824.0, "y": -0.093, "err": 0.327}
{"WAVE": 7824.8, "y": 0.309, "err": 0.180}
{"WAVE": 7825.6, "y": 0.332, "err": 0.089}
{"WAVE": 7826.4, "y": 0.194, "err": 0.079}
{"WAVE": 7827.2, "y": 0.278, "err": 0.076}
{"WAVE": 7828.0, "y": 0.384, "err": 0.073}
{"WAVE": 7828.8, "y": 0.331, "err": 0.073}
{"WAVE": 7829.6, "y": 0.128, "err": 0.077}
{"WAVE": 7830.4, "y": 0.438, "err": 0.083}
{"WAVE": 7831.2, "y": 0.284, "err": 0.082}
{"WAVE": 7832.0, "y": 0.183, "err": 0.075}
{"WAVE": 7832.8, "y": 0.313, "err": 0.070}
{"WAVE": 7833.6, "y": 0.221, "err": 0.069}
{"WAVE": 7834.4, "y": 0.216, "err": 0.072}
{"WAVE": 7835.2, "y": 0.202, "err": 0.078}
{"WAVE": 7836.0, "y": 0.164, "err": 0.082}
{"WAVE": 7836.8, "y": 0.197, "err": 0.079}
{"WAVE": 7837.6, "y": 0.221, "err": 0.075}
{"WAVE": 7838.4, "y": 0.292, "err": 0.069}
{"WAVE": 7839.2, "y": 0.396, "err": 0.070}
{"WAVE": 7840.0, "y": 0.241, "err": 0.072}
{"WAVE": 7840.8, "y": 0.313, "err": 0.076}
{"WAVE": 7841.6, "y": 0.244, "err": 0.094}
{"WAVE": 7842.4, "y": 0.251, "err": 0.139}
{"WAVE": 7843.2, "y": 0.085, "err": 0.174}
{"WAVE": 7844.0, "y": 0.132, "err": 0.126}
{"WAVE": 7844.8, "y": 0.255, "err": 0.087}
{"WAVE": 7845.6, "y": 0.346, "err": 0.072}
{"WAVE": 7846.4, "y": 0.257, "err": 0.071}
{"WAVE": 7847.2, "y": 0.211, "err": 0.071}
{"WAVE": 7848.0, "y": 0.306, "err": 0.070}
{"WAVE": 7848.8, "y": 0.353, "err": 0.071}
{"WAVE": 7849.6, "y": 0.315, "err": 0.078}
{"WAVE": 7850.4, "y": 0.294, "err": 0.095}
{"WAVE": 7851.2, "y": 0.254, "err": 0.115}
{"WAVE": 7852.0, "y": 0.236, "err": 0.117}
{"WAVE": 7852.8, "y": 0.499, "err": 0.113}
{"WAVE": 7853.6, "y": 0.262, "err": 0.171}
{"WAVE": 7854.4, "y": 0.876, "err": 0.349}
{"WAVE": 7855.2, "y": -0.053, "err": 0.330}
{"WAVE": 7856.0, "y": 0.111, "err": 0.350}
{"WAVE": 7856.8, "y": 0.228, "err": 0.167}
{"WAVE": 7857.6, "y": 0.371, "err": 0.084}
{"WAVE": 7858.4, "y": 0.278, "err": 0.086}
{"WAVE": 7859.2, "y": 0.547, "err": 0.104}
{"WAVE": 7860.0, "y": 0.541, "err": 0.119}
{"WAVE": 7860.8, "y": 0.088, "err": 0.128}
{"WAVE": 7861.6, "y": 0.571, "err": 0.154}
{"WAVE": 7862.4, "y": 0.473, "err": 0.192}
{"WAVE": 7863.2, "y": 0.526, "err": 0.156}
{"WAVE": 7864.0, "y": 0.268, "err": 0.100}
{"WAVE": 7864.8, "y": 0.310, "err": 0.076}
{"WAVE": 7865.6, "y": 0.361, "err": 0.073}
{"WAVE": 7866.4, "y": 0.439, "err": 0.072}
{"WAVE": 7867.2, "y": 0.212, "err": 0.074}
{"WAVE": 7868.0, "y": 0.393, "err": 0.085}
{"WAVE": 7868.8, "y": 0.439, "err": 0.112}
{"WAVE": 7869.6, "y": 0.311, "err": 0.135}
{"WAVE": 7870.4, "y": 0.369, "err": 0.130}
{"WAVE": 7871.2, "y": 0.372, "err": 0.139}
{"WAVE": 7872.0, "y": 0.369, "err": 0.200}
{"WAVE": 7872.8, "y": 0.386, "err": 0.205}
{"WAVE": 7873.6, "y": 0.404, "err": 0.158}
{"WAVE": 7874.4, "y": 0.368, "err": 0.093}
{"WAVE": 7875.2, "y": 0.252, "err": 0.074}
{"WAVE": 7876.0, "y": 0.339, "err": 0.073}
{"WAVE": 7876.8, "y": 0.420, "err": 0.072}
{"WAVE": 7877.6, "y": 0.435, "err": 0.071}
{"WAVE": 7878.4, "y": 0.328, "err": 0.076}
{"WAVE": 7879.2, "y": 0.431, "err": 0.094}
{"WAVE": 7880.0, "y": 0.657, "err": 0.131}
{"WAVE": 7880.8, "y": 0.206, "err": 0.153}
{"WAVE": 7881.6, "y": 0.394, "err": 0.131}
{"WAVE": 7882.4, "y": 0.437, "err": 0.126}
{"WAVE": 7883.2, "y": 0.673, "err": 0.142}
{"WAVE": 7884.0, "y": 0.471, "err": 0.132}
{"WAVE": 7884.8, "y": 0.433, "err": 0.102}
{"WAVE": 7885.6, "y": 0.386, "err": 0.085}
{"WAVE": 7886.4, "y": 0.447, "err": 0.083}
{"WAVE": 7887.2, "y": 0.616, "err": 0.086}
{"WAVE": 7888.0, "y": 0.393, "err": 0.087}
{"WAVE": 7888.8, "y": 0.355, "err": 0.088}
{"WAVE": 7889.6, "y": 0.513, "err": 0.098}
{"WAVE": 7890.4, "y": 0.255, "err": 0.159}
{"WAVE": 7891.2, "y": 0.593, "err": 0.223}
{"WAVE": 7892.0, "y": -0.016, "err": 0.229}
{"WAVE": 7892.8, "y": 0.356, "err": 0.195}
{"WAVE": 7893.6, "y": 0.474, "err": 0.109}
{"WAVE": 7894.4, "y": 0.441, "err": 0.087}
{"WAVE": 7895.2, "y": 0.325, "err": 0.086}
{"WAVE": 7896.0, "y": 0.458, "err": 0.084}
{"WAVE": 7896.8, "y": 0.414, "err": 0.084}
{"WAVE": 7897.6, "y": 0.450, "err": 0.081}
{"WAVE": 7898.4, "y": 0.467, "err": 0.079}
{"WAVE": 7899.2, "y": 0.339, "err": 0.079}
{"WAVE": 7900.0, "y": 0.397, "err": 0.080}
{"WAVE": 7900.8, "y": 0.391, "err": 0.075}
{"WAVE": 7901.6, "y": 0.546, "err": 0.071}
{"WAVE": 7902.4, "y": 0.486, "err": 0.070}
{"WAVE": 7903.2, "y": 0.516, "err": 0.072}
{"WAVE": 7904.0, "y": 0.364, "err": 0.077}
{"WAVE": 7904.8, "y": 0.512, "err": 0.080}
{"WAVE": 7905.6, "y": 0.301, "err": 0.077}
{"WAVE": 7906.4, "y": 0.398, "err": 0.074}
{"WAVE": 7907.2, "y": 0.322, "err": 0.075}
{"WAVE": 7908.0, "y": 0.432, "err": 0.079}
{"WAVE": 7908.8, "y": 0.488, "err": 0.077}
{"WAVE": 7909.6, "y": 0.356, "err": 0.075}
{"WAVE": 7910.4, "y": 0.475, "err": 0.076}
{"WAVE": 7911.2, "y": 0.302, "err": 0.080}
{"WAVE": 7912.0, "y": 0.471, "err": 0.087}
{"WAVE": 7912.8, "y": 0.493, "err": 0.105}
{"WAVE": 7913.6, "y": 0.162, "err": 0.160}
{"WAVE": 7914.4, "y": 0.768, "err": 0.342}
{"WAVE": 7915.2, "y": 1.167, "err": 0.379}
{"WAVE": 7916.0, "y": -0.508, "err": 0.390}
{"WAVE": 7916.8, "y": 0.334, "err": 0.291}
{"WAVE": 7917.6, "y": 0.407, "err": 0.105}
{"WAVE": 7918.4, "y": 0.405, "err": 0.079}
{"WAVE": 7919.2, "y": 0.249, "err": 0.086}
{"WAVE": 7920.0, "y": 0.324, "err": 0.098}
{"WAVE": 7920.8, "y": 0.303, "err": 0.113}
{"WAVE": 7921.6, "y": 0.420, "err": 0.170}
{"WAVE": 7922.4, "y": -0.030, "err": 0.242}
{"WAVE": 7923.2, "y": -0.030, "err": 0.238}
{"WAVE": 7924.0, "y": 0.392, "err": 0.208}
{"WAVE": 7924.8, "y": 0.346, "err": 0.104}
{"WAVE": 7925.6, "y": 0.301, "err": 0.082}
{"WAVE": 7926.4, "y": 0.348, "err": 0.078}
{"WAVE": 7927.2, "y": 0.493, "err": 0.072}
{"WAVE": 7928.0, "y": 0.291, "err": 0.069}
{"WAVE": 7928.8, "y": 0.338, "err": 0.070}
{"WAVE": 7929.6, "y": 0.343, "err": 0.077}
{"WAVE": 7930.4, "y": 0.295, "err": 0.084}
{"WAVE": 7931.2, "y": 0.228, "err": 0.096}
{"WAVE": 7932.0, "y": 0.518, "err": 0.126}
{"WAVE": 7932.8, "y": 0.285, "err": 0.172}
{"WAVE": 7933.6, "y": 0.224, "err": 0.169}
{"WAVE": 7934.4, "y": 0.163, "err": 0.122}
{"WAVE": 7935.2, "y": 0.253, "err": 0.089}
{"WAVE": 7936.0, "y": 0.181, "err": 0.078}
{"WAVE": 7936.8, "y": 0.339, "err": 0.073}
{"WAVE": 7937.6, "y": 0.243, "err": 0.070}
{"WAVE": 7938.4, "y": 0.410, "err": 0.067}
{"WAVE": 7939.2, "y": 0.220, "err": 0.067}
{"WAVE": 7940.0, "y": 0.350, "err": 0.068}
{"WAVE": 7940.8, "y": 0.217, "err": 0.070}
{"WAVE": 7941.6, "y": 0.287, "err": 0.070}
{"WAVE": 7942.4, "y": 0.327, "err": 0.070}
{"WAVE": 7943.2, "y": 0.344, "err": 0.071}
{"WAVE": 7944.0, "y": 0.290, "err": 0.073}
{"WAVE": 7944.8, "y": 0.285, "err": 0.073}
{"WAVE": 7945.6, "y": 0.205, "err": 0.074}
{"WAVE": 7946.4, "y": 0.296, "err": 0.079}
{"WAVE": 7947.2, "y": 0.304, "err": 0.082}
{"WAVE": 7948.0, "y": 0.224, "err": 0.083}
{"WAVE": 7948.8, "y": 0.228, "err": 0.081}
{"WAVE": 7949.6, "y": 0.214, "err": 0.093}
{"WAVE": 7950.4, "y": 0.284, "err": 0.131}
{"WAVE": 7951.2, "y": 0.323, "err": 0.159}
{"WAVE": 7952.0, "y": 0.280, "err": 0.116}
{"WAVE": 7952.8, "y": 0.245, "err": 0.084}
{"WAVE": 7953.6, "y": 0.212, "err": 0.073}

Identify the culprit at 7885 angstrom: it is Mg II 2798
